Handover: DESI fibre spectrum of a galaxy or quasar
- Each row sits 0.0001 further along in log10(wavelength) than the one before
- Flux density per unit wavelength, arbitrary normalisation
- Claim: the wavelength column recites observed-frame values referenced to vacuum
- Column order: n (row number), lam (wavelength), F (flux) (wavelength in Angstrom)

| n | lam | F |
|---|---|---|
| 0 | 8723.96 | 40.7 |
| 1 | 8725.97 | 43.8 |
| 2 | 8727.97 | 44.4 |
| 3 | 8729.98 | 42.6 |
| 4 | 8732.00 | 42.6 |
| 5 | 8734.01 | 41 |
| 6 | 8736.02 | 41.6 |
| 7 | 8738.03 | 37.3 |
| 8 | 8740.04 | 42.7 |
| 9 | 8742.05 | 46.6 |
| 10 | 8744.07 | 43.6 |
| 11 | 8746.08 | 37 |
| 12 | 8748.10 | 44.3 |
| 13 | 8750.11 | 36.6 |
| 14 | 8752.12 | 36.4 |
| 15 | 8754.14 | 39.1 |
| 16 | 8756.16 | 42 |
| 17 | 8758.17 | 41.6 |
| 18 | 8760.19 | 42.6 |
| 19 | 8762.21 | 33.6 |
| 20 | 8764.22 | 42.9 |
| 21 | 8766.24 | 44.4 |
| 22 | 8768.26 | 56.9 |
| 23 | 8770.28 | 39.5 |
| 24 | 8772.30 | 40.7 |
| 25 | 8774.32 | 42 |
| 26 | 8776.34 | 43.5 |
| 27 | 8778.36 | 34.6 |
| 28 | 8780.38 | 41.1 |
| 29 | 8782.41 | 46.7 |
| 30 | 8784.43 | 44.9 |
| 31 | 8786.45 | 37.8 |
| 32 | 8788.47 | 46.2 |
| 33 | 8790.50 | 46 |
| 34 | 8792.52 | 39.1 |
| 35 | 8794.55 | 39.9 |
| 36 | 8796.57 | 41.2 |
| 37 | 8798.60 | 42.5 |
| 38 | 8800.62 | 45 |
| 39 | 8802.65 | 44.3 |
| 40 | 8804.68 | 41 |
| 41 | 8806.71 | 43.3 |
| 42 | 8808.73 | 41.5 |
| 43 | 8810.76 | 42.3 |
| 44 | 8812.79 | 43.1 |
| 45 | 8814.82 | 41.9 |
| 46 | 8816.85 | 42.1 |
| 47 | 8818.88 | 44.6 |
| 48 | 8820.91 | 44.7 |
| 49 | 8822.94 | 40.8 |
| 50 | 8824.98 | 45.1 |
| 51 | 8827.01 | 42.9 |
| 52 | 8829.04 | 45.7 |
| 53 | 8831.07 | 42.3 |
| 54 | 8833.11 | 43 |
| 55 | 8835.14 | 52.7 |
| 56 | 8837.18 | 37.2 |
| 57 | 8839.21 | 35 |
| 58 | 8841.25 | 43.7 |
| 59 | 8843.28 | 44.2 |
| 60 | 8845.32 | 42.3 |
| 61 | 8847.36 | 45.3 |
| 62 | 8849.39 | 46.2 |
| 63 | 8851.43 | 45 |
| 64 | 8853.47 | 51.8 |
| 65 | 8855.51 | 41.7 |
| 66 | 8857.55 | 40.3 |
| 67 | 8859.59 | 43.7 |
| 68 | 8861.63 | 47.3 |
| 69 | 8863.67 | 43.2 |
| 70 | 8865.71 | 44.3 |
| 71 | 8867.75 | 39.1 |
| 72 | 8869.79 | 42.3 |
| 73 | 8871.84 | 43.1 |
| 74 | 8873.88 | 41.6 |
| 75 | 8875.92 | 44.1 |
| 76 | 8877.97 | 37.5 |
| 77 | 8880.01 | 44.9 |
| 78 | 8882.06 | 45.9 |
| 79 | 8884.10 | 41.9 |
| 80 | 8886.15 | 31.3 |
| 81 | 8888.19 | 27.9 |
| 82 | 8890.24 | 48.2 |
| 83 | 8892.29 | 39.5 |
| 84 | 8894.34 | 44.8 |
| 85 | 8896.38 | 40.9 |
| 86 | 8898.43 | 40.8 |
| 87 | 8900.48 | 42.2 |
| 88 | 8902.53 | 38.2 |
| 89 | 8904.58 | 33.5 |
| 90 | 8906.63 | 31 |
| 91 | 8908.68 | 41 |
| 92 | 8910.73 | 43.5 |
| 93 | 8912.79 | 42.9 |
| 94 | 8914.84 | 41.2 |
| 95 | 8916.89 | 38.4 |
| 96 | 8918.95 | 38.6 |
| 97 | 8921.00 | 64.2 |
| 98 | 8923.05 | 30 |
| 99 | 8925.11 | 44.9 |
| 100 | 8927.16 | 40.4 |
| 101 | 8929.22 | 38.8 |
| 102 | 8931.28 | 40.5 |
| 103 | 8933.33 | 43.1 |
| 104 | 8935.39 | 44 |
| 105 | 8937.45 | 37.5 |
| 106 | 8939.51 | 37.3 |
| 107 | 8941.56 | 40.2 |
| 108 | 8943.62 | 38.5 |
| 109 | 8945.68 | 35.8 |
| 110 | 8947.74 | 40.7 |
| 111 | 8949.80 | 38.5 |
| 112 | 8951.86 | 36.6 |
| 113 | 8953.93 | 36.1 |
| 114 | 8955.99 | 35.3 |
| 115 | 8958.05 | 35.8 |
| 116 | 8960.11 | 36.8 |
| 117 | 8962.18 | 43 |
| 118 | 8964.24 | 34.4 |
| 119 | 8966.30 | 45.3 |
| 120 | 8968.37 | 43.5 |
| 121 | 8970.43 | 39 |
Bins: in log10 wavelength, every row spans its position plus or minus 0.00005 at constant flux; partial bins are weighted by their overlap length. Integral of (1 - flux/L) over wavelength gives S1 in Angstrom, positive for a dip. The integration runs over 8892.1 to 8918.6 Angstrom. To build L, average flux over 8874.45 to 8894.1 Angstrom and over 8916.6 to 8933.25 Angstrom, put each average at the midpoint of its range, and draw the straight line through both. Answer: 0.95 Angstrom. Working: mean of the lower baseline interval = 40.3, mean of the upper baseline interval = 42.2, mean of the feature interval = 39.8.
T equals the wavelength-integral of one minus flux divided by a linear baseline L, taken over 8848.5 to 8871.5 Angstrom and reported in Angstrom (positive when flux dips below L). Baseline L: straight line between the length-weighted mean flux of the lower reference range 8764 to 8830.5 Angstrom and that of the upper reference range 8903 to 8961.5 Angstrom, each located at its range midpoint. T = -1.5 Angstrom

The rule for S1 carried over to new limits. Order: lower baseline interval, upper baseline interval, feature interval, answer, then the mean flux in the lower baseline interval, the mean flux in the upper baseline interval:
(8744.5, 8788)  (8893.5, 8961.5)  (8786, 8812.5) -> -0.9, 41.4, 39.8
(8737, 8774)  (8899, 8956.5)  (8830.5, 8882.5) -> -3.6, 41.6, 39.8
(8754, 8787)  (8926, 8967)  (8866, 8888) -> -0.3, 42.1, 38.9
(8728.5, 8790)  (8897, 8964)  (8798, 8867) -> -4.5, 41.8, 39.6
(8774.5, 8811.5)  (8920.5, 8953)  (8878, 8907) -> 1.0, 42.3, 40.3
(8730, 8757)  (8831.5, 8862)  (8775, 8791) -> -0.2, 40.9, 43.8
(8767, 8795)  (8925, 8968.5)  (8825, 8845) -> -0.7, 42.8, 39.2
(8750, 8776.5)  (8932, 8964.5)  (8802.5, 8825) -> -1.1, 41.7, 38.5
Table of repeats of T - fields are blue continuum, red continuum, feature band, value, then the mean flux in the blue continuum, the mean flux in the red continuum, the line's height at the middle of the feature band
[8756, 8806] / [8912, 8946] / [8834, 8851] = -0.6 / 42.4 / 41.1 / 41.8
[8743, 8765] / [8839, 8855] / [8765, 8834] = -1.3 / 40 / 44.6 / 42.2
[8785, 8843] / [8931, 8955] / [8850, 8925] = -1.8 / 42.7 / 39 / 40.6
